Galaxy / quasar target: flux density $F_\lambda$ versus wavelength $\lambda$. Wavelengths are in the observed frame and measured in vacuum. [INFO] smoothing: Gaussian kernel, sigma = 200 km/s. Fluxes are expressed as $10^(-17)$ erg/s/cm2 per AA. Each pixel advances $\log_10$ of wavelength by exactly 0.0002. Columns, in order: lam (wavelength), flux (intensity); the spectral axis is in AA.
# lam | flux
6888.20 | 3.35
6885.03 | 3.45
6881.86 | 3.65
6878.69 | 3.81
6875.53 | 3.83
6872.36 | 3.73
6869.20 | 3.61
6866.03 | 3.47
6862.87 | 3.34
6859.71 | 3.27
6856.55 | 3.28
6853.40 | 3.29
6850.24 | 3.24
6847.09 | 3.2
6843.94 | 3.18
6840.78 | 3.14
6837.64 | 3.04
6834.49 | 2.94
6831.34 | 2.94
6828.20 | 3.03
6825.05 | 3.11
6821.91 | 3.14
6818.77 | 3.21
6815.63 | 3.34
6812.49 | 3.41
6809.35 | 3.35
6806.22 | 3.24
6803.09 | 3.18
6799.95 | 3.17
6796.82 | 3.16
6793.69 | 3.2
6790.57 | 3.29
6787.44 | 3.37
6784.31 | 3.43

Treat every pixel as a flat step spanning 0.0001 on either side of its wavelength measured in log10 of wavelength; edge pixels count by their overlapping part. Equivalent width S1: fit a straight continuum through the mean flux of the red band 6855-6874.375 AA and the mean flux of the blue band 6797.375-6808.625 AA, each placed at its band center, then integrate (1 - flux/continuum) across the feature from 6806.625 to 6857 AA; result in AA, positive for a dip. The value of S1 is 2.2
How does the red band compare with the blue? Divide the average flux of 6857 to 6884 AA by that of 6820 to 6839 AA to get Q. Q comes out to 1.18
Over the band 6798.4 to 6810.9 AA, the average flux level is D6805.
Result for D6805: 3.24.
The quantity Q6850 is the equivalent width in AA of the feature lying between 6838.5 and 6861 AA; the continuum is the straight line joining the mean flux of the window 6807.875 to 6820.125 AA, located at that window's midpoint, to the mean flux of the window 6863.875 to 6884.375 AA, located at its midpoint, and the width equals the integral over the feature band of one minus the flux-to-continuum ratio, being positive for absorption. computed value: 1.9 AA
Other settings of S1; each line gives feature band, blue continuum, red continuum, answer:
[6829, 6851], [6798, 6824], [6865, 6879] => 2.4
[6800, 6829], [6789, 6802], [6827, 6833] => -1.4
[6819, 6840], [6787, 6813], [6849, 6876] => 1.8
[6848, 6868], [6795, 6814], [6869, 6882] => 1.7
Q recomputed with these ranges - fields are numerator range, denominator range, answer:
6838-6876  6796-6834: 1.06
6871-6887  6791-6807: 1.15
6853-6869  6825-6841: 1.11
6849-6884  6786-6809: 1.08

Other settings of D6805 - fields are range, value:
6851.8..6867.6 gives 3.33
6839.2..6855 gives 3.21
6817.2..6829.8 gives 3.12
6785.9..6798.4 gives 3.26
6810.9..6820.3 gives 3.32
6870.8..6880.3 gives 3.79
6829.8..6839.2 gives 2.97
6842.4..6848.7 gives 3.19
